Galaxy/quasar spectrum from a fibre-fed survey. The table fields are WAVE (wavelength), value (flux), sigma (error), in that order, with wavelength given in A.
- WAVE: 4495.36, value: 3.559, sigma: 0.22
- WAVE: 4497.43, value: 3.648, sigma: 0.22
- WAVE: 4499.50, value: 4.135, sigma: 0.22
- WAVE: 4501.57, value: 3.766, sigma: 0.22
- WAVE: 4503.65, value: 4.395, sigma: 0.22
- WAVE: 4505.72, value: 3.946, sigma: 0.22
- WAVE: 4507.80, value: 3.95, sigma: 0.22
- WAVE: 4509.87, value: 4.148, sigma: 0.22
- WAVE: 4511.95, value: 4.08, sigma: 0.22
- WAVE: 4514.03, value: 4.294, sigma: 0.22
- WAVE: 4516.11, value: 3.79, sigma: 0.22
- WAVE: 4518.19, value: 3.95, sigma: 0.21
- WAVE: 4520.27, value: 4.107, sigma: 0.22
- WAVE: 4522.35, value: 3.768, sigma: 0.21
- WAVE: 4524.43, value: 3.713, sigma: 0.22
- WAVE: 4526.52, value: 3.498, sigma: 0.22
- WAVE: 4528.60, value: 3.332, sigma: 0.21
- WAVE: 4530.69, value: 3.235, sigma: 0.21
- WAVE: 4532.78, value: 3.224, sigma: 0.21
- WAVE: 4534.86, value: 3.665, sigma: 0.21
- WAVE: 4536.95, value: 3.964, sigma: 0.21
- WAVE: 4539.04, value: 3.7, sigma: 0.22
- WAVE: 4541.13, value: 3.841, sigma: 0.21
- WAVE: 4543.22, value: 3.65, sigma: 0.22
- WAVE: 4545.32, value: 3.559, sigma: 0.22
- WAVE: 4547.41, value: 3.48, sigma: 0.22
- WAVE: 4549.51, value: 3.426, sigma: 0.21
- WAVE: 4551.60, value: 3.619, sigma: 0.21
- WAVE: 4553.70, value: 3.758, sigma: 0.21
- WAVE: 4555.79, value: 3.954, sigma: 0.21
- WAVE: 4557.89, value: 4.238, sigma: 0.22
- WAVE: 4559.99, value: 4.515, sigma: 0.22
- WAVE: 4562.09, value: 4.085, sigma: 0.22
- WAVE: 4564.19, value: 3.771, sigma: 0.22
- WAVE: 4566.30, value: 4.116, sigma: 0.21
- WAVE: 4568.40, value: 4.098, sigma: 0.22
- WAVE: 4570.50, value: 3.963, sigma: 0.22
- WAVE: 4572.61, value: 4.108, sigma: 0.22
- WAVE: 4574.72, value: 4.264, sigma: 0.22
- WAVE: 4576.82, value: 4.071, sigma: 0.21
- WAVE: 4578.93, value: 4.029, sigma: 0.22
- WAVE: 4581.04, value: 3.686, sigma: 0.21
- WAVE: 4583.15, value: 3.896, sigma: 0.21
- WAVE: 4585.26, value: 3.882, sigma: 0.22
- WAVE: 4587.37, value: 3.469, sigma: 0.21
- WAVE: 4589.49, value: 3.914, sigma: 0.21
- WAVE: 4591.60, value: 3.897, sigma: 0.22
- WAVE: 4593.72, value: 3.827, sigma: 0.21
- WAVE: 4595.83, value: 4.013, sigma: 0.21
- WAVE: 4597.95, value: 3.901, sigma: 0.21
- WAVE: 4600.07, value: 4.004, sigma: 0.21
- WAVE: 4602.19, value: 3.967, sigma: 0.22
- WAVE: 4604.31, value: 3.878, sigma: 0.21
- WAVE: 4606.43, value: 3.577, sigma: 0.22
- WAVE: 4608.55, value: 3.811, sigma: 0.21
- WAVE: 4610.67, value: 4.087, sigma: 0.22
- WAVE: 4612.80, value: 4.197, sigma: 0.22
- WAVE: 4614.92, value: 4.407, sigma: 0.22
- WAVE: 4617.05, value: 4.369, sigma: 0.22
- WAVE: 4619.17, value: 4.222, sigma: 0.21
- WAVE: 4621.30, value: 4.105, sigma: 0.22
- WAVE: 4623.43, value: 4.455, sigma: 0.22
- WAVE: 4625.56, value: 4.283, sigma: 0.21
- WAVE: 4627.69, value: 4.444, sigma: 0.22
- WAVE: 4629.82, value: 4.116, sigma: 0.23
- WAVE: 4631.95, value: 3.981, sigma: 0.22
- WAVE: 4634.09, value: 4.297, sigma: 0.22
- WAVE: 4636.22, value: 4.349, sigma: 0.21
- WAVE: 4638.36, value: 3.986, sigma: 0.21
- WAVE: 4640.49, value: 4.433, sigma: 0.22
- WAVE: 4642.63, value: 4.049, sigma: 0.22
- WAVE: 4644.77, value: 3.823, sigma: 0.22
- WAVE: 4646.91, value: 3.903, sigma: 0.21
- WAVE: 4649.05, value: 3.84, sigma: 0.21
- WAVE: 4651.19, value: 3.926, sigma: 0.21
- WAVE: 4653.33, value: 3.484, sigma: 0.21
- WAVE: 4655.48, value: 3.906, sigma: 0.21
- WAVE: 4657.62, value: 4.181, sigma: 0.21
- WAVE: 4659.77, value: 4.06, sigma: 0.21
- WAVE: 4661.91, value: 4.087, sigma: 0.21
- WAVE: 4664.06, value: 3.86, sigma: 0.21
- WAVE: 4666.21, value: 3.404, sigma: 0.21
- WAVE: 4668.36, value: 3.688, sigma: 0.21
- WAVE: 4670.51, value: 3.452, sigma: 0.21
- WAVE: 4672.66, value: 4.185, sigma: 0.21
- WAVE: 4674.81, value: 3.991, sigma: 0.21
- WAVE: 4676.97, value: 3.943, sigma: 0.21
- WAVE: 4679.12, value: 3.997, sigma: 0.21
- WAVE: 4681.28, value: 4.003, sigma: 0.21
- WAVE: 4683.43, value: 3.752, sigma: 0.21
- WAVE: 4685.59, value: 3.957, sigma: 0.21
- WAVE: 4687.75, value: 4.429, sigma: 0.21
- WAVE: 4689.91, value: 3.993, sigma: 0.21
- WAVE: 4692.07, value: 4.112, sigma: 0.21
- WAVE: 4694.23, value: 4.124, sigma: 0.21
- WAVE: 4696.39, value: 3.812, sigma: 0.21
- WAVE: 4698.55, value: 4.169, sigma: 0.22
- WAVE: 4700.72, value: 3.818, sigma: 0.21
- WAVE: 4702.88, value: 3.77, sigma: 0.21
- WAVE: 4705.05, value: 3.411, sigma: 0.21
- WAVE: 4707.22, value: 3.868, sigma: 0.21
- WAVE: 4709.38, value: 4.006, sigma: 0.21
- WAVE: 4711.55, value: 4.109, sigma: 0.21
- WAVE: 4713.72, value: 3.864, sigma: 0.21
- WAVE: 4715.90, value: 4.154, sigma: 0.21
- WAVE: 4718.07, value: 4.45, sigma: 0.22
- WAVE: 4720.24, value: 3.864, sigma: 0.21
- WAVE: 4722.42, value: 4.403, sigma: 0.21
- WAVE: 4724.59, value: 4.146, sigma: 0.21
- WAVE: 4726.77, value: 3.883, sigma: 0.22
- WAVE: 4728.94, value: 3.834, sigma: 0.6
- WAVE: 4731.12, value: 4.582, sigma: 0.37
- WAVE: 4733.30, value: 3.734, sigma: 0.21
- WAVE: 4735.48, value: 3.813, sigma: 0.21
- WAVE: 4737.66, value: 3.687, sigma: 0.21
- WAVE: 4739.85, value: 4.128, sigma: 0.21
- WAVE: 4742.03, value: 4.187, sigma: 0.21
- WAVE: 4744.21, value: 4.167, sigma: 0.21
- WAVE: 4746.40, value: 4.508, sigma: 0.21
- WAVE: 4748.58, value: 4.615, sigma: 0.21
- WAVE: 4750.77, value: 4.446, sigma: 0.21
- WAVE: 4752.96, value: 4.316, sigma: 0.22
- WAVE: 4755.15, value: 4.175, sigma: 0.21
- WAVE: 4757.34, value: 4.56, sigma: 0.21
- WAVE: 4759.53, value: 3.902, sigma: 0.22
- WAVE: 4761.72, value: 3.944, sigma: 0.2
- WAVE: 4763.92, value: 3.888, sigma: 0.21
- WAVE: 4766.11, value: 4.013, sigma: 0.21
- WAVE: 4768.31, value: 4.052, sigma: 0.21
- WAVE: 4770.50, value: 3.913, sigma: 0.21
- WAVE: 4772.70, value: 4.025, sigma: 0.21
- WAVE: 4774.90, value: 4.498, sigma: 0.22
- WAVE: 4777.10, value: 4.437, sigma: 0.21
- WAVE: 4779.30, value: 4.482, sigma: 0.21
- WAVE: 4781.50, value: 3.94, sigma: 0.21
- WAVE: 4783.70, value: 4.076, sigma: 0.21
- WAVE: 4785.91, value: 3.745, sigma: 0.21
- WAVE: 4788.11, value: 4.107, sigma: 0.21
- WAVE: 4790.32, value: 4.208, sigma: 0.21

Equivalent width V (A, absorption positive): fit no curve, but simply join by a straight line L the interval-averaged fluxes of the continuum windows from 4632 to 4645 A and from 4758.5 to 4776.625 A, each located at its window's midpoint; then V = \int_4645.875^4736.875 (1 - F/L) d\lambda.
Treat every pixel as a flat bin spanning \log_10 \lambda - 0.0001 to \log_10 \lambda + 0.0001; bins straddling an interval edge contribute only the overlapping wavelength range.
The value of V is 3.6 A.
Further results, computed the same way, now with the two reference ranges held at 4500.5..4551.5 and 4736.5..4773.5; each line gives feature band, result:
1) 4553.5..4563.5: -0.80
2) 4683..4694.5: -0.10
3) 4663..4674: 0.77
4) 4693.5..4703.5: 0.28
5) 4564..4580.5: -0.91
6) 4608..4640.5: -2.40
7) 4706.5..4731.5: 0.01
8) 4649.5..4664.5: 0.21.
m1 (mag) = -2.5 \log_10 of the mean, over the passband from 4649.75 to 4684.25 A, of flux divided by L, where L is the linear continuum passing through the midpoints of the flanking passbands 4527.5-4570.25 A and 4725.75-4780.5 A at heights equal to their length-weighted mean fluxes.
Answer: 0.03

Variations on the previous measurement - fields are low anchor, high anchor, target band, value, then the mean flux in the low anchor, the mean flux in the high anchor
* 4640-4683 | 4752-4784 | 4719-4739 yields 0.02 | 3.9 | 4.15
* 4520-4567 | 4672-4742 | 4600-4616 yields -0.04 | 3.74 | 4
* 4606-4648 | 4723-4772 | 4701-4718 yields 0.06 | 4.15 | 4.12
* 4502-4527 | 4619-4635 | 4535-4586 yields 0.05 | 3.97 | 4.24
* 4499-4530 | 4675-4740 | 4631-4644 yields -0.06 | 3.91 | 3.99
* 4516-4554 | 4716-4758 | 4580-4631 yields -0.05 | 3.64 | 4.18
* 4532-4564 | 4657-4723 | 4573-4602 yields -0.02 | 3.78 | 3.96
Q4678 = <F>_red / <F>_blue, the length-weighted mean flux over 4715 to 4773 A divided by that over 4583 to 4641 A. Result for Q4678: 1.0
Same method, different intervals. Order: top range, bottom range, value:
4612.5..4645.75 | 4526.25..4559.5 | 1.16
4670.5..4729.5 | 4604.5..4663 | 0.98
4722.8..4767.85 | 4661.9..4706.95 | 1.06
